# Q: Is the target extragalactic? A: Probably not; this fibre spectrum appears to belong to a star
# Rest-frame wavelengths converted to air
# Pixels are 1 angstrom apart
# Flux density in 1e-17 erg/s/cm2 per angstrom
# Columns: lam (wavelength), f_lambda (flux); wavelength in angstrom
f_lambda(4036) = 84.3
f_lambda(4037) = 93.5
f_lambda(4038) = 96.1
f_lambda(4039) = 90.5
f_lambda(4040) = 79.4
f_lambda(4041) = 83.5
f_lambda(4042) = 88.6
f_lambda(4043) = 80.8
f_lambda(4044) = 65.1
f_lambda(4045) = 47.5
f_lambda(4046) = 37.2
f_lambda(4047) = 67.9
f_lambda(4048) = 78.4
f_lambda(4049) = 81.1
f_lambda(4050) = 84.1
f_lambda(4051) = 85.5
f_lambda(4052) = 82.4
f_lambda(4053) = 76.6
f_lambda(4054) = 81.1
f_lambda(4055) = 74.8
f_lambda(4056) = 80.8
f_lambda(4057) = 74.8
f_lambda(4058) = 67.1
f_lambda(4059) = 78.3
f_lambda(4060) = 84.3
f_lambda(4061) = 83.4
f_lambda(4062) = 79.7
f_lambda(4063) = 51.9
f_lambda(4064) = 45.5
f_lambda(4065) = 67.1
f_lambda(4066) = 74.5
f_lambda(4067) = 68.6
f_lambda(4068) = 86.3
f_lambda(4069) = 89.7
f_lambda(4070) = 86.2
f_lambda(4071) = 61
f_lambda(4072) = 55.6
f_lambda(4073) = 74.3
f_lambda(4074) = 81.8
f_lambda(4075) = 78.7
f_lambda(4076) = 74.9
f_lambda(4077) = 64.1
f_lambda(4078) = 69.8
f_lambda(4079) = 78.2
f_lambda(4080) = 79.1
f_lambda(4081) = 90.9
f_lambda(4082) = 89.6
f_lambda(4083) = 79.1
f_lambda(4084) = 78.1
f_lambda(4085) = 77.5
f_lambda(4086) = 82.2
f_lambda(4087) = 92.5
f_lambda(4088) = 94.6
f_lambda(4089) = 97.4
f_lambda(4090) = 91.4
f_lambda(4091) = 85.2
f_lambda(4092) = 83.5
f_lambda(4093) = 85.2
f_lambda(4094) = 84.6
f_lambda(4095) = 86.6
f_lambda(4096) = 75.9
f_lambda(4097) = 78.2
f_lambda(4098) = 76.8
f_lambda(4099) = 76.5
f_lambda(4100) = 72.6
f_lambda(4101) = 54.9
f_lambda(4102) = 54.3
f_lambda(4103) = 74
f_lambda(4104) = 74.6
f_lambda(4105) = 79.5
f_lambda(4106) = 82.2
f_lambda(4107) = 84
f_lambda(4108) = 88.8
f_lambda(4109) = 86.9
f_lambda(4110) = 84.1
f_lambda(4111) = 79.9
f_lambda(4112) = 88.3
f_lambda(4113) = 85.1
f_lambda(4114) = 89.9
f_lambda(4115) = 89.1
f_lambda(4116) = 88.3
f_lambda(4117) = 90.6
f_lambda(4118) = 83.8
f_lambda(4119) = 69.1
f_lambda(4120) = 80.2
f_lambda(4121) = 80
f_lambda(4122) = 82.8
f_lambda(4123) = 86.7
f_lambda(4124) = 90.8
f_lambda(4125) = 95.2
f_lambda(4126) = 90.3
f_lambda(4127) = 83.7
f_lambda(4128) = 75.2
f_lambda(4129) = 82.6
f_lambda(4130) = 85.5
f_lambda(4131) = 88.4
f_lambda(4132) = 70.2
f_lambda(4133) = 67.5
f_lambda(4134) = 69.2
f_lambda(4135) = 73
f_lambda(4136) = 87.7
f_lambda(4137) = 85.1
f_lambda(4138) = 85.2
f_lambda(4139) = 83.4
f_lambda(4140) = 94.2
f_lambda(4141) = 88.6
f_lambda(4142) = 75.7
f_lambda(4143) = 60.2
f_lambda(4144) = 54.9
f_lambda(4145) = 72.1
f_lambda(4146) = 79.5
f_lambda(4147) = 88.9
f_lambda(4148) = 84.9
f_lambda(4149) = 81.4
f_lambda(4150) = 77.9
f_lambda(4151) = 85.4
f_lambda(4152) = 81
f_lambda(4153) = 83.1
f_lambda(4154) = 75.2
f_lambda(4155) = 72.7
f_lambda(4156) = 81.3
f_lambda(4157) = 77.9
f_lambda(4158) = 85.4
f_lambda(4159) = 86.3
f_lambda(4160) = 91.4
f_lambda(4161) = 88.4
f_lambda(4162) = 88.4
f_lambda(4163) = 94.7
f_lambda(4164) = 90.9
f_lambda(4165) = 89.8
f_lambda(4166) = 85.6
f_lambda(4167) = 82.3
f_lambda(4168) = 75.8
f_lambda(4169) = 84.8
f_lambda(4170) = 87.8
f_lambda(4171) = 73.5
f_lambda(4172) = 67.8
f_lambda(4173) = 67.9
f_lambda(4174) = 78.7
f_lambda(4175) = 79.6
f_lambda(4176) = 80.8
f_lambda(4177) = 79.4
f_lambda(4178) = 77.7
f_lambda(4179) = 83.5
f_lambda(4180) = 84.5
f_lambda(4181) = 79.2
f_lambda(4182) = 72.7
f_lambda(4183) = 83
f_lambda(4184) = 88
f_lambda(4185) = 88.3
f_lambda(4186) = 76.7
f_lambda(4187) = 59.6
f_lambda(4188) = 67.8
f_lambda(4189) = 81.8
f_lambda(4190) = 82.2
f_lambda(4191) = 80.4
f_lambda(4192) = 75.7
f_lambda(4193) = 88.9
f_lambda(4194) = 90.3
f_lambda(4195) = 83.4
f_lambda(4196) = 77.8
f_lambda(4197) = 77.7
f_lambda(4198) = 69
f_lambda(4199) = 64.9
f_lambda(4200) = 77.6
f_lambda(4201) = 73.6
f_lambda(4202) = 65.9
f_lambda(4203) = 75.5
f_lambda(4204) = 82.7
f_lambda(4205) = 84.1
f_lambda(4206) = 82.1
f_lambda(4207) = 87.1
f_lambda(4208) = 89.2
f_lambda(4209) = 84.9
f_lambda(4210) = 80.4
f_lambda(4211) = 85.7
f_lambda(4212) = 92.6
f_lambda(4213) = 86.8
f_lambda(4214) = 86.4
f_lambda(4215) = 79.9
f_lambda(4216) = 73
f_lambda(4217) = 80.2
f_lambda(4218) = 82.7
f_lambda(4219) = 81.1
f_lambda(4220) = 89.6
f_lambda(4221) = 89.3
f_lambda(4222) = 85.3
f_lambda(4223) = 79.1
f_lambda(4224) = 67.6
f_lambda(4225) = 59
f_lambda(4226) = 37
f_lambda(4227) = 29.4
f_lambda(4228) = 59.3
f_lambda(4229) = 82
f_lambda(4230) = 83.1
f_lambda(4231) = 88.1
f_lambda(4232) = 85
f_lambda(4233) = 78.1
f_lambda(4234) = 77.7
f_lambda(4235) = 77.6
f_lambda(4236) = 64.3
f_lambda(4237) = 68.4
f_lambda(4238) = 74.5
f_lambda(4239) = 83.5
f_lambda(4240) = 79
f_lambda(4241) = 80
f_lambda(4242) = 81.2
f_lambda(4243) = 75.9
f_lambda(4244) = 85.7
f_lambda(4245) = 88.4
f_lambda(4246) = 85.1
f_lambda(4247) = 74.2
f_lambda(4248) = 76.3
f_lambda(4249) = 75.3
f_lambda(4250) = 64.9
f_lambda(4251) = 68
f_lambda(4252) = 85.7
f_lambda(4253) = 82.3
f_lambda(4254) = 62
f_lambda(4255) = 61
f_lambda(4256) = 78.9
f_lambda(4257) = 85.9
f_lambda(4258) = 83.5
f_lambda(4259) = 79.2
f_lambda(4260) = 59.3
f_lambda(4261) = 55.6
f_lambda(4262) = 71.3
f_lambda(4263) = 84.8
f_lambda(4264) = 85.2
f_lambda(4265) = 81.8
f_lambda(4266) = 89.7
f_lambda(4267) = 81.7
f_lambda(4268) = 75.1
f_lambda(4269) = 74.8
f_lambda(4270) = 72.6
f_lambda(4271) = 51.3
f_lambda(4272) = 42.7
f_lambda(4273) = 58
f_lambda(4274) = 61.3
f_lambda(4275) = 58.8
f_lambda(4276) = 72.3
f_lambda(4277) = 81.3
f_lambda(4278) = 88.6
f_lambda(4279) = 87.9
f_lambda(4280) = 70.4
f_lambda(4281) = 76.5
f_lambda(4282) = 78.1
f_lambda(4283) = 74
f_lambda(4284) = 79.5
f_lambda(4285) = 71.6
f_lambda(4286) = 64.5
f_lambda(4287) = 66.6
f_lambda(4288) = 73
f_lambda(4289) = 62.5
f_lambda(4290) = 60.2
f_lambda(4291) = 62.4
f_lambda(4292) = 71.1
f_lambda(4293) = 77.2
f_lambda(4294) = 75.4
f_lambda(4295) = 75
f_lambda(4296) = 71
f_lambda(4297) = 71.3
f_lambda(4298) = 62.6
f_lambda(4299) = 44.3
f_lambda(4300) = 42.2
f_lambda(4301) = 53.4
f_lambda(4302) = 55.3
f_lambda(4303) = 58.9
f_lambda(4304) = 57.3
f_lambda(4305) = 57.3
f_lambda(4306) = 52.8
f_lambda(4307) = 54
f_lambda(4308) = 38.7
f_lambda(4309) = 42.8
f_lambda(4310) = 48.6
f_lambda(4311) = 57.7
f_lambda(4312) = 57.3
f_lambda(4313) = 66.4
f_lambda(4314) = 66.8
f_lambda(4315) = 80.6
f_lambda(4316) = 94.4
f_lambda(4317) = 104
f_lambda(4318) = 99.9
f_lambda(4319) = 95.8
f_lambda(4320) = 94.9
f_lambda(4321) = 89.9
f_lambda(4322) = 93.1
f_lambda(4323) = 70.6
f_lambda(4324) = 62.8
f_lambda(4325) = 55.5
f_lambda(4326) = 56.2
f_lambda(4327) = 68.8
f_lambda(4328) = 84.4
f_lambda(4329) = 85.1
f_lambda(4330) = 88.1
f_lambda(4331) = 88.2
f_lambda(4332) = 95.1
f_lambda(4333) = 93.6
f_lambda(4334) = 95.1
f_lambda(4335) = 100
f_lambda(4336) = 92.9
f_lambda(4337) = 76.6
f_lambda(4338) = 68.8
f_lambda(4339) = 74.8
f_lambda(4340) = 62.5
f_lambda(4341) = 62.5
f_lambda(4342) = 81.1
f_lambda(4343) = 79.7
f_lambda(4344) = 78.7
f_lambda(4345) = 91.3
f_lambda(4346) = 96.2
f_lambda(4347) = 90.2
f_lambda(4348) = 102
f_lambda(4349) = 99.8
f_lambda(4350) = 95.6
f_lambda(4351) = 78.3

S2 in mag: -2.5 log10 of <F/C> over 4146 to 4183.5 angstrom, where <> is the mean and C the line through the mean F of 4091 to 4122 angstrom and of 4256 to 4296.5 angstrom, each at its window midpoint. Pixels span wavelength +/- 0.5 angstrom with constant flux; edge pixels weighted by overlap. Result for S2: -0.057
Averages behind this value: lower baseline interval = 80.4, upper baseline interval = 72.4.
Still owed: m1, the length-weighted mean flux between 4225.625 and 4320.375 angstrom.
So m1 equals 71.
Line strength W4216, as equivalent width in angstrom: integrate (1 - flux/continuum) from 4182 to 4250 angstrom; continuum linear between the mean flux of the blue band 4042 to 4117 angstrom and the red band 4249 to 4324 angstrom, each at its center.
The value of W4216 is -4.7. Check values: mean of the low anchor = 77.7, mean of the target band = 77.9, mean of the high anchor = 70.3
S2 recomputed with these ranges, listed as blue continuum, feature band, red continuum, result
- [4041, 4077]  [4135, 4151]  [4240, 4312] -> -0.12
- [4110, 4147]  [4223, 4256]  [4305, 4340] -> 0.07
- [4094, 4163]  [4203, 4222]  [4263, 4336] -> -0.10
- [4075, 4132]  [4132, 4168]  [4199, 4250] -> -0.01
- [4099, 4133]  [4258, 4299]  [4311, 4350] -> 0.16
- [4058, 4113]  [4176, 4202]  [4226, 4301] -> -0.05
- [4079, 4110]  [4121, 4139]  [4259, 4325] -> -0.04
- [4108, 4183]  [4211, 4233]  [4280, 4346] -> 0.02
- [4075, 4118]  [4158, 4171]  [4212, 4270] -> -0.10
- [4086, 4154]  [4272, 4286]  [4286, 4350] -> 0.04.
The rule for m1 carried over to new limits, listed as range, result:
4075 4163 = 81.3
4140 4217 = 80.4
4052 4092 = 77.7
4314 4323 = 91.3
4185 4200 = 77.3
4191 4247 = 78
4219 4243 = 74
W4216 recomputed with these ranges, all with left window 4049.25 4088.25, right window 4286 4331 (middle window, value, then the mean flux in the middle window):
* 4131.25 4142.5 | -0.8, 80.2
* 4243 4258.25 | -1.4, 77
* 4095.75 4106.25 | 0.5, 72.4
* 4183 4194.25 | -1.1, 79.9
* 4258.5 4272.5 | -0.4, 71.8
